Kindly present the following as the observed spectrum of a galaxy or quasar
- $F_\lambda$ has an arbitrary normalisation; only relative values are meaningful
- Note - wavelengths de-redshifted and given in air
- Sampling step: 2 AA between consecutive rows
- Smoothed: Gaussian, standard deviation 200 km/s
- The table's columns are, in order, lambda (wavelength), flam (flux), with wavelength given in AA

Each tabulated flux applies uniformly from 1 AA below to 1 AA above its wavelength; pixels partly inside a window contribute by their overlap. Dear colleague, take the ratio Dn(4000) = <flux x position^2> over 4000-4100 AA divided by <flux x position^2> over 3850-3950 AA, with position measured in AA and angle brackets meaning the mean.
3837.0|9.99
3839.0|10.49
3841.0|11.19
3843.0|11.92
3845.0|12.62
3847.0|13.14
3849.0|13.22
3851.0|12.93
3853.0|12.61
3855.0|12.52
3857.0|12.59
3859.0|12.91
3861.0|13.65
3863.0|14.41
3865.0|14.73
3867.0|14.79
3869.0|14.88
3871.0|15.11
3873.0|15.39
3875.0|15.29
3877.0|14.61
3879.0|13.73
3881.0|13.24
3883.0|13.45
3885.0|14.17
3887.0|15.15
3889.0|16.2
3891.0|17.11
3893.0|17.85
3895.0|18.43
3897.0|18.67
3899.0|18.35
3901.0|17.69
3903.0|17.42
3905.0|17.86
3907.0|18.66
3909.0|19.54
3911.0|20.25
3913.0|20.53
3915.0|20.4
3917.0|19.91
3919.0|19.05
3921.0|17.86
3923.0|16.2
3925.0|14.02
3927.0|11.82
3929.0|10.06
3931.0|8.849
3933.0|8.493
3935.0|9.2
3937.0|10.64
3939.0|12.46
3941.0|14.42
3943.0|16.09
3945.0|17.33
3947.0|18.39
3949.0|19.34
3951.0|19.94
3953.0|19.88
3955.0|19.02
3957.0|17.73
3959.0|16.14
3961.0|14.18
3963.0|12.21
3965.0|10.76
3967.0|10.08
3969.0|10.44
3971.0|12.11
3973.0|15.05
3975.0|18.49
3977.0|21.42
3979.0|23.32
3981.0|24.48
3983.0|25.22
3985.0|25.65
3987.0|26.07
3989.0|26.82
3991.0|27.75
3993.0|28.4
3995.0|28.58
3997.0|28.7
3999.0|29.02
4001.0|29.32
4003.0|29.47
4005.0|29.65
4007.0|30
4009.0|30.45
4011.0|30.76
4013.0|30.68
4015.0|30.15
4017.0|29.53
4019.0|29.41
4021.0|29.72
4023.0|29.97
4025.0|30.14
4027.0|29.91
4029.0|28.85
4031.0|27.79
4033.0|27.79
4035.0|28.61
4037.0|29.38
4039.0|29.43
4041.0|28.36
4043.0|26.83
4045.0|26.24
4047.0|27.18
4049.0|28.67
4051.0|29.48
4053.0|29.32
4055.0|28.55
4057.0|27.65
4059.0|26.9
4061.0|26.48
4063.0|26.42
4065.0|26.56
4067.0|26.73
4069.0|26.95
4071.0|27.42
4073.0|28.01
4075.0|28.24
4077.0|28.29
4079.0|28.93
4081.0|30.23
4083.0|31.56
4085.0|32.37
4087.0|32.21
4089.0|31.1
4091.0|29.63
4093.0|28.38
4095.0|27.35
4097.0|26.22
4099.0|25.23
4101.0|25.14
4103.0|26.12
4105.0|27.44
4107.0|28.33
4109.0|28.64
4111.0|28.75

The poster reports 2.02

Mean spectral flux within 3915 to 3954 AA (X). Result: 15.1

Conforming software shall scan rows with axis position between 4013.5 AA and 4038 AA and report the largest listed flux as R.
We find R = 30.15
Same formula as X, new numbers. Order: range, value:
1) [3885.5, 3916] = 18.2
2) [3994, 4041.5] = 29.4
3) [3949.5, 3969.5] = 15.3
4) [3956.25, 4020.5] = 23.6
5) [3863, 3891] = 14.8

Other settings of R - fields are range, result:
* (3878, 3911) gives 20.25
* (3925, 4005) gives 29.65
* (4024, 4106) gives 32.37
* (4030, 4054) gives 29.48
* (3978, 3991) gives 27.75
